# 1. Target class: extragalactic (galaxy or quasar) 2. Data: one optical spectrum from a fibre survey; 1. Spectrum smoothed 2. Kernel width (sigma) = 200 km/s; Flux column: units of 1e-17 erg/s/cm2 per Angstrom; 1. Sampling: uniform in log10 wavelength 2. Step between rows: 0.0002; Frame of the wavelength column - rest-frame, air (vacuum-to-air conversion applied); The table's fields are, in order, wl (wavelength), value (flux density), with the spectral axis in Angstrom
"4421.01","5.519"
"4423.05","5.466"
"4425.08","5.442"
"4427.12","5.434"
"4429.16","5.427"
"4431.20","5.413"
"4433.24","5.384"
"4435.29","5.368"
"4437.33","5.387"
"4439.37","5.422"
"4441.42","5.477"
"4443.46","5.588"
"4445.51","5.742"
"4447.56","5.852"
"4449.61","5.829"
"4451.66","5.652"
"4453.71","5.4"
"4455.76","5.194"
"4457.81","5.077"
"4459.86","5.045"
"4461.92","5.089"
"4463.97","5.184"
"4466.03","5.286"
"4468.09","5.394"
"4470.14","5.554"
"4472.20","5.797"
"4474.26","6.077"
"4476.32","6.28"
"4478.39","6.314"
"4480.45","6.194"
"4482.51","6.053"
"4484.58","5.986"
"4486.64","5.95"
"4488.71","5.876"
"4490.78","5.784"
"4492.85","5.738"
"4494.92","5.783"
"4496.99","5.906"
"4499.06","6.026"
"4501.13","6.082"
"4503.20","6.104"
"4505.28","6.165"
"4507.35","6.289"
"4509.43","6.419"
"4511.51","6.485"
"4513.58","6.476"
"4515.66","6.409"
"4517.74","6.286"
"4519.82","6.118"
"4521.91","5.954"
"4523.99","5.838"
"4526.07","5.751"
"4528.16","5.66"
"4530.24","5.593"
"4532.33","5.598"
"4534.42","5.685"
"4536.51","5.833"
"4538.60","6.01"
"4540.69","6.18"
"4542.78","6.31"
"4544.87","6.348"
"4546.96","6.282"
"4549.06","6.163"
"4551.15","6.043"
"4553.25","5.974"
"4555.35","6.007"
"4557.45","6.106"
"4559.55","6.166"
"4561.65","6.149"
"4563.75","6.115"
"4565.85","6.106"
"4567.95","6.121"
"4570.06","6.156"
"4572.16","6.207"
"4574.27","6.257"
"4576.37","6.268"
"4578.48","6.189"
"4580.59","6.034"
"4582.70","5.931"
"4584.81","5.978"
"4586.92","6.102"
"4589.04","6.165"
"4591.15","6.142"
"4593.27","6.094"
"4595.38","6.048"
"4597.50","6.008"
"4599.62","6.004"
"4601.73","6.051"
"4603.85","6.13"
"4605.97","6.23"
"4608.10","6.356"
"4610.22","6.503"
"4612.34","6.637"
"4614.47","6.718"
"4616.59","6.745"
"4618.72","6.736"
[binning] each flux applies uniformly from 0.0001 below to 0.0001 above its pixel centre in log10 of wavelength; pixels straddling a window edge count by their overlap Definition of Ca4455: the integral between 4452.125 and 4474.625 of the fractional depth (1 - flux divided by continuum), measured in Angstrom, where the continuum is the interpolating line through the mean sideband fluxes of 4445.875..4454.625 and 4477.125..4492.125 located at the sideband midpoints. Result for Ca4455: 1.77 Angstrom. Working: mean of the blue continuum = 5.69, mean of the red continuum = 6.02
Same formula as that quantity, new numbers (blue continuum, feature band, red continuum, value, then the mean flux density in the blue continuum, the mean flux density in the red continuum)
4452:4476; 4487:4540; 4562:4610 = -2.7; 5.41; 6.13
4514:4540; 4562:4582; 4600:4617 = 0.1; 5.91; 6.39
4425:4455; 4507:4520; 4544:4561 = -1.0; 5.52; 6.13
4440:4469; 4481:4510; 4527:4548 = -1.7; 5.41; 5.95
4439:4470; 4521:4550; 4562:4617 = -0.3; 5.42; 6.2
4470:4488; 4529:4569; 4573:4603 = 0.2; 6.04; 6.09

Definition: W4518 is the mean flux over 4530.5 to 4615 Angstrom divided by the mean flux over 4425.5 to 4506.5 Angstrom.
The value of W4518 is 1.08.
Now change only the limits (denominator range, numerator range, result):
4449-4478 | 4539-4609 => 1.11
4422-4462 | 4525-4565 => 1.10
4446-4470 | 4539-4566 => 1.14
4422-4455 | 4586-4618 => 1.14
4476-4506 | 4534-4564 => 1.02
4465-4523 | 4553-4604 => 1.01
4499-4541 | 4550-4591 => 1.01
